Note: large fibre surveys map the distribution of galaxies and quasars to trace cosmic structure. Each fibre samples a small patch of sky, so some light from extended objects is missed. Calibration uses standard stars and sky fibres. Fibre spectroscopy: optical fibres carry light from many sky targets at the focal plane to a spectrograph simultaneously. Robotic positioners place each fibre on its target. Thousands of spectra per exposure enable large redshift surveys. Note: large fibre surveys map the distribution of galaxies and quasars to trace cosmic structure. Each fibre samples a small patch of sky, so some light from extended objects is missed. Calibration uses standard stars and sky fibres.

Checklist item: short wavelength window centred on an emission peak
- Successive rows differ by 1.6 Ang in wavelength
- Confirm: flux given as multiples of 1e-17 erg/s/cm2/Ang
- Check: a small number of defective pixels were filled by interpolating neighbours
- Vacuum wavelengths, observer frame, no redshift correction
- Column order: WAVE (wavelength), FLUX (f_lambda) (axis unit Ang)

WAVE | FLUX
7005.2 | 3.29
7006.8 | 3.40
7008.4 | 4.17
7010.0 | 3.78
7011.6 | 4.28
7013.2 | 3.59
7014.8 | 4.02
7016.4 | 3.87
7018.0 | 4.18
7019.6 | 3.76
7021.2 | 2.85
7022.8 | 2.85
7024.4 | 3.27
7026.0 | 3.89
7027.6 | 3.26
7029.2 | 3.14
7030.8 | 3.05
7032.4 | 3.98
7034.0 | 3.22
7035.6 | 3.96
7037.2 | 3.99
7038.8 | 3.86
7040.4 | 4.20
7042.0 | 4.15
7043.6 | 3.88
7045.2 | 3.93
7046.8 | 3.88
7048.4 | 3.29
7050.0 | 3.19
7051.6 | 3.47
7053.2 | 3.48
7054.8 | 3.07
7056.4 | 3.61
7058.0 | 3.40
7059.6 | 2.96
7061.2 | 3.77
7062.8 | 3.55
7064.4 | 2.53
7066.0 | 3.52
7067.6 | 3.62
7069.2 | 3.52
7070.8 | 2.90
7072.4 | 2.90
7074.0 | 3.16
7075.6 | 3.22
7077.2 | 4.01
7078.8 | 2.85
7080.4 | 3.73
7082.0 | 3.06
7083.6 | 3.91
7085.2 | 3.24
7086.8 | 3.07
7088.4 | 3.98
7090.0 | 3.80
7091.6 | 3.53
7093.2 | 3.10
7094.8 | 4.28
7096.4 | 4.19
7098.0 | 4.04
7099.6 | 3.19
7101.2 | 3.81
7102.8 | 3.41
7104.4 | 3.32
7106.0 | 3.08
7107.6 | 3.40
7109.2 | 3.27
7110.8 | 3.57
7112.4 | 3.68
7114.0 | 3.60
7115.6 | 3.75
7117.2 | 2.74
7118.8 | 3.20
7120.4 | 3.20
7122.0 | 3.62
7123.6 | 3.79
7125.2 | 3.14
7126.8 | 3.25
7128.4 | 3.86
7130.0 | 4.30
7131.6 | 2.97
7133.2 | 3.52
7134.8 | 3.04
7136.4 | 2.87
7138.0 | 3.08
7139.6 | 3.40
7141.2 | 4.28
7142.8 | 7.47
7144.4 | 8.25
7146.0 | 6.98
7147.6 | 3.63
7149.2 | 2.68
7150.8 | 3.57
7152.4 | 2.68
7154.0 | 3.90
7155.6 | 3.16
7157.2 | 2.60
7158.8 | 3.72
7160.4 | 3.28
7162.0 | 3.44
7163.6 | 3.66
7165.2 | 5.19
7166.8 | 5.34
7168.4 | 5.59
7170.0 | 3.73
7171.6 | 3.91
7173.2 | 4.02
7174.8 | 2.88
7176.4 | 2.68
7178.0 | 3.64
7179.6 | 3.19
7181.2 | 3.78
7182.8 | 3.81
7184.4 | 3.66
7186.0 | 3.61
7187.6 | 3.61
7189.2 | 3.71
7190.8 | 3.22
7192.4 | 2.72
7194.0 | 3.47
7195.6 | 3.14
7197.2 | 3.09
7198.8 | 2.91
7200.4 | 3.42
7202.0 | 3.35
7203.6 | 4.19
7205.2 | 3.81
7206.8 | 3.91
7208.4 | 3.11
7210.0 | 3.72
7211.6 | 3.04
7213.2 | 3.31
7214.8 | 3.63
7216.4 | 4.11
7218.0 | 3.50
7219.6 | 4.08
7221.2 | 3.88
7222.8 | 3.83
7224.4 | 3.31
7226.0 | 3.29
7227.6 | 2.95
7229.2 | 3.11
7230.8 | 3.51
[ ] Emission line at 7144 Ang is Halpha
